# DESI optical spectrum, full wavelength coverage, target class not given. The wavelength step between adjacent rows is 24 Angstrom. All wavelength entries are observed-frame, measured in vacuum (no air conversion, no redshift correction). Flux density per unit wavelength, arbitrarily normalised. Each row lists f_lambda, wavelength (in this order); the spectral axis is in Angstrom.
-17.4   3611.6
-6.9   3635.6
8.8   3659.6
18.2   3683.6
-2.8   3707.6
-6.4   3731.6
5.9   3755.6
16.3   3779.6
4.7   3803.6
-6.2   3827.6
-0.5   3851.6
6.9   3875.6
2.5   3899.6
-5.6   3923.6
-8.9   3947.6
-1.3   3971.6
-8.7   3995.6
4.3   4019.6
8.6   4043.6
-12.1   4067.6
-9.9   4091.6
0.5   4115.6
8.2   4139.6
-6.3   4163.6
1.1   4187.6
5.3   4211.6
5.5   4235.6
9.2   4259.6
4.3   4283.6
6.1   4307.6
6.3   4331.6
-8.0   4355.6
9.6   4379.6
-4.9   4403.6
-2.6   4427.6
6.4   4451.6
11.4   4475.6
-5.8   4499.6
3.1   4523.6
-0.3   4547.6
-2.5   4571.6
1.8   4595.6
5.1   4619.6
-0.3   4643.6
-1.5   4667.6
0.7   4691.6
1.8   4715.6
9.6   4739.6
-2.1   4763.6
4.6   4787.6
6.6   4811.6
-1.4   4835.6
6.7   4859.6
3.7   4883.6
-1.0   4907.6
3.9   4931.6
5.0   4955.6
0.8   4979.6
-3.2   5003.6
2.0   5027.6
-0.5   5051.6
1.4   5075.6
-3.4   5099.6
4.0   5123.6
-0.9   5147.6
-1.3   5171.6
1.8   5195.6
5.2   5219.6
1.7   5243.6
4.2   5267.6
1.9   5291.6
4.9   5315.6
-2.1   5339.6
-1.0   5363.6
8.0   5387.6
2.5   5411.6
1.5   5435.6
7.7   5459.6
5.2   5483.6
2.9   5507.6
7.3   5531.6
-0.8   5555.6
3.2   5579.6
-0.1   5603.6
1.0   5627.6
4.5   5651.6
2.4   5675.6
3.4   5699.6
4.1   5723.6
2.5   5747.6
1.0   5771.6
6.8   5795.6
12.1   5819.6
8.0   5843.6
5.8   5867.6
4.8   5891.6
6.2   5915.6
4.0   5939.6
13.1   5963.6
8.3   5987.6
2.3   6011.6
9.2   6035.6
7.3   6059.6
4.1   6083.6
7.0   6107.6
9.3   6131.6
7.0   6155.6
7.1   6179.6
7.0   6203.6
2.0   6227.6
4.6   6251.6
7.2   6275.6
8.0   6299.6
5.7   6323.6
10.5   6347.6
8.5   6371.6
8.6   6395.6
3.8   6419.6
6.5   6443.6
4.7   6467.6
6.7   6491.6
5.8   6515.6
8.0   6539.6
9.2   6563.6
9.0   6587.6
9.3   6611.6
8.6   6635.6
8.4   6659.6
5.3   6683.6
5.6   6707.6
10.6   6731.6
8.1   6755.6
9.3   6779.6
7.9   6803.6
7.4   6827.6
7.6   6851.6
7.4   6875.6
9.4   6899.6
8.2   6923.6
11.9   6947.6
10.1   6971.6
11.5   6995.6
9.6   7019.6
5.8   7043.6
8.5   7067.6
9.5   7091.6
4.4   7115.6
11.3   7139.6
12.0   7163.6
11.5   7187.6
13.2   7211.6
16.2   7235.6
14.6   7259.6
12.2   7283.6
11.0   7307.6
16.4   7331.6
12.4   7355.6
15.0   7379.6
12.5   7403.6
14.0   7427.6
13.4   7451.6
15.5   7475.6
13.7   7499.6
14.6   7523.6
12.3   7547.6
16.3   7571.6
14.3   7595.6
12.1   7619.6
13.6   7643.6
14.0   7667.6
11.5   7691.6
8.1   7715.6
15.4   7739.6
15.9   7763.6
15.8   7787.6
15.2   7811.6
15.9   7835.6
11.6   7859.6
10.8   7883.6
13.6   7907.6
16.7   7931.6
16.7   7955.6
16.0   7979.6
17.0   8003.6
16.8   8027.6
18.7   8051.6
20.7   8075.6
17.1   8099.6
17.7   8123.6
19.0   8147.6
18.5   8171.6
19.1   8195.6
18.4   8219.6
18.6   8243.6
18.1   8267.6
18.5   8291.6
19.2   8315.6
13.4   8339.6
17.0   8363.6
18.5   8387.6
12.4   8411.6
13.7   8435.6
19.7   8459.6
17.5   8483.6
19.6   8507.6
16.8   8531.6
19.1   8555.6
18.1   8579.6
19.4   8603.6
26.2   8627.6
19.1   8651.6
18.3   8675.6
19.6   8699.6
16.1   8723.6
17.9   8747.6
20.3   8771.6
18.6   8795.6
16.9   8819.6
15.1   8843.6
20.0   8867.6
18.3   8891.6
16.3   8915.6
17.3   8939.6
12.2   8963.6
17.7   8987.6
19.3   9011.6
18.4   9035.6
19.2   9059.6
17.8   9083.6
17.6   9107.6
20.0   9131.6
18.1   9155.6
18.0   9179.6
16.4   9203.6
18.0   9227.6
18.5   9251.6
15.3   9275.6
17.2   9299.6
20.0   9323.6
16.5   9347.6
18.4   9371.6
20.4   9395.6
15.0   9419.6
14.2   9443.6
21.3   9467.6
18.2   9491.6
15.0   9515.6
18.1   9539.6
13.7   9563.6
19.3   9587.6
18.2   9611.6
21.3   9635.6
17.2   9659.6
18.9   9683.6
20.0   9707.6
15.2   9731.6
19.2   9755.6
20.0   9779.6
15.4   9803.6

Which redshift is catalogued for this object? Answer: 0.791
